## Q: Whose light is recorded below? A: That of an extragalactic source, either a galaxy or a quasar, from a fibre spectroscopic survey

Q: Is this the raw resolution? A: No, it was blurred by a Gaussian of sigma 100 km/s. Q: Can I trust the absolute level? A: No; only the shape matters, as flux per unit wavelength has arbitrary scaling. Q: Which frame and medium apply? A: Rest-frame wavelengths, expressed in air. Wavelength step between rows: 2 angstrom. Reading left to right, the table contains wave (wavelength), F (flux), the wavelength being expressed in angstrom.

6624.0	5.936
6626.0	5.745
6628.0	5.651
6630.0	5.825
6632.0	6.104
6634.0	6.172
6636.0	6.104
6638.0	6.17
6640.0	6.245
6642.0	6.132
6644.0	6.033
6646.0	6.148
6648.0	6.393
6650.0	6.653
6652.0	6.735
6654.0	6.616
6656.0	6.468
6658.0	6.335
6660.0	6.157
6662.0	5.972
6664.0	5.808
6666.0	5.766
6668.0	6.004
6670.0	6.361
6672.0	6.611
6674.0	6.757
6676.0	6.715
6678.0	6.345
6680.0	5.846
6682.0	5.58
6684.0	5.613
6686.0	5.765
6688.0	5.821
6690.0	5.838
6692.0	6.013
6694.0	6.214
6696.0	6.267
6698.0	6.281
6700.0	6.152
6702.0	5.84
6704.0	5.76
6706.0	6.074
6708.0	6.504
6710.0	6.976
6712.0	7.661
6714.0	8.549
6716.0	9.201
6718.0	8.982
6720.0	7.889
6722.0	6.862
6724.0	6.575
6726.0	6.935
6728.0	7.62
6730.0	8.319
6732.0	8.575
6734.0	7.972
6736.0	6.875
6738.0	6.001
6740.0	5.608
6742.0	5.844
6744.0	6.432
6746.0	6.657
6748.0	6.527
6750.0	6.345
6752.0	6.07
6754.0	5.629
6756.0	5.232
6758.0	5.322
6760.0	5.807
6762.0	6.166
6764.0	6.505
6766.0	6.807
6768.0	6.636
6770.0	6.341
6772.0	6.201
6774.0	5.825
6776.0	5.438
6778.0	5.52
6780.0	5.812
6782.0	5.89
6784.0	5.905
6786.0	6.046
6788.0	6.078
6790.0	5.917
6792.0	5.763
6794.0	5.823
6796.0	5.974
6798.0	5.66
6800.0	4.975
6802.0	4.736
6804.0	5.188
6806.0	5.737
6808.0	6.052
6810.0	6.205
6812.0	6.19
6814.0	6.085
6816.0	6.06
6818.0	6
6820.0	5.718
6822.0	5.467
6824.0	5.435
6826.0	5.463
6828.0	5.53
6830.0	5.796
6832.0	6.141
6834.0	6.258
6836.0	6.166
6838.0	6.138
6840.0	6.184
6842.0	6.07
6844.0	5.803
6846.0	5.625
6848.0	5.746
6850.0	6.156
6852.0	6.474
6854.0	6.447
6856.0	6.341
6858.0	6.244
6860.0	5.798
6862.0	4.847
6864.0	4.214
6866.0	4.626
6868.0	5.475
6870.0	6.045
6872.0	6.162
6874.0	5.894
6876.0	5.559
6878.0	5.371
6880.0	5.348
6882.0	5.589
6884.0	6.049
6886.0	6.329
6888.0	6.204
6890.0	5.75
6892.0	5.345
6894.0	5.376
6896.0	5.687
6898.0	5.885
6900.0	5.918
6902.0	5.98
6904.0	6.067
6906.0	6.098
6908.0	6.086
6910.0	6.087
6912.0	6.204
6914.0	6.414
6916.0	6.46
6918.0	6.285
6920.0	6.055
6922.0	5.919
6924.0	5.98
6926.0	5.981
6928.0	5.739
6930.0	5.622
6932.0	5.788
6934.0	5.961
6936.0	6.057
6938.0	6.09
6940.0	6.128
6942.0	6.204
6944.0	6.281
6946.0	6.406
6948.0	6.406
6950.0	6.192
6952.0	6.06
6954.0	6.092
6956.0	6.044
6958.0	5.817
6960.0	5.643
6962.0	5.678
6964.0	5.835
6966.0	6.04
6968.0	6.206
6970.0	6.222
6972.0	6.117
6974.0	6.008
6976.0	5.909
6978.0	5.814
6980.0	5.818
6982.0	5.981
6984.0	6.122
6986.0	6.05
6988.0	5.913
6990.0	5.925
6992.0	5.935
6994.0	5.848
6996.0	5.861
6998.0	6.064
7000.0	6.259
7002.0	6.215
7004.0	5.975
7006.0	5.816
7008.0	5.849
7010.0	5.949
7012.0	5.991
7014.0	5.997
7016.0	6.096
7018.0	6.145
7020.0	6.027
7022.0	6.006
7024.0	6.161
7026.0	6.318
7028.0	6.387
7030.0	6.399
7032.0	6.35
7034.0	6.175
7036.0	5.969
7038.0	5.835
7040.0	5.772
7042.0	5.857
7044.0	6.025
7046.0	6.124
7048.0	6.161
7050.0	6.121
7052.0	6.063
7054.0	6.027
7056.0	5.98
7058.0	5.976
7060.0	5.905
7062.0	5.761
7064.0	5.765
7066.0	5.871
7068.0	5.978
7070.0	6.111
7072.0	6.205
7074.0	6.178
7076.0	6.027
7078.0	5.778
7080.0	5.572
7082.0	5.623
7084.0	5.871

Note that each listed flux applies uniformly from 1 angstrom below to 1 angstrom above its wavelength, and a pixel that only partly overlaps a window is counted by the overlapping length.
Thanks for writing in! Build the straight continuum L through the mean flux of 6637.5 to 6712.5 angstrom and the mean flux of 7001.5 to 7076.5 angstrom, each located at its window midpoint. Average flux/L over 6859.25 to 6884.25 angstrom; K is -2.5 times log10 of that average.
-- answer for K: 0.13 mag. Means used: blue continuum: 6.22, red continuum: 6.04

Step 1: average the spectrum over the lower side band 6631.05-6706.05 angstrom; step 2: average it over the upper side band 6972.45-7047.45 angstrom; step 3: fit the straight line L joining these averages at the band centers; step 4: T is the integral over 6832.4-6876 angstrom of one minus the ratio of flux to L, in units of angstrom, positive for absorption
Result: 1.8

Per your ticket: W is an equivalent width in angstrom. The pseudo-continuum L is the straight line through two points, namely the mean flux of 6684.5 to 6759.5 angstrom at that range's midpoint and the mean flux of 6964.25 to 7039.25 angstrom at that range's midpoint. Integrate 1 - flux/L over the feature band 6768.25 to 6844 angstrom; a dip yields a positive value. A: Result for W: 7.5 angstrom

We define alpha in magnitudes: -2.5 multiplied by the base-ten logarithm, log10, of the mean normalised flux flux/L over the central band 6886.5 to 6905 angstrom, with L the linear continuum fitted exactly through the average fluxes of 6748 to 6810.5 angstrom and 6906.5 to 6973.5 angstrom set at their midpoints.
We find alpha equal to 0.04 mag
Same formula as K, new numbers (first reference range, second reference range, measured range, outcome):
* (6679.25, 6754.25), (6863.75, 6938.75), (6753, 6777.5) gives 0.085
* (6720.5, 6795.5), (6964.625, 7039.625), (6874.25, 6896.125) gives 0.088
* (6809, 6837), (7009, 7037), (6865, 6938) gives 0.021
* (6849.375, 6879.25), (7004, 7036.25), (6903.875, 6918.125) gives -0.071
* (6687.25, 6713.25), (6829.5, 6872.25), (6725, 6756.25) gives -0.089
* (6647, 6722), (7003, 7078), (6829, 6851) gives 0.051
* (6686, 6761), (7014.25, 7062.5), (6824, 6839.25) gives 0.099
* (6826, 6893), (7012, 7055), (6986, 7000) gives 0.013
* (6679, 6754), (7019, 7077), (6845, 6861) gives 0.056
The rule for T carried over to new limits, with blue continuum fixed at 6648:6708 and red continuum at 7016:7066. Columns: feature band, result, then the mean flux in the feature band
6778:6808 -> 2.2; 5.69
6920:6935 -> 0.5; 5.87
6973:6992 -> 0.4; 5.95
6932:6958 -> -0.2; 6.13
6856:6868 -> 1.6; 5.27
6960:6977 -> 0.3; 5.98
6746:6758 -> 0.3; 5.97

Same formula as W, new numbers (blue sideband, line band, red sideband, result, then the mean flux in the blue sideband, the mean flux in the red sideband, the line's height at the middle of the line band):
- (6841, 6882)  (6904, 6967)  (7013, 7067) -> -2.2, 5.71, 6.05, 5.85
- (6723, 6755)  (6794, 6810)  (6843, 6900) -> 1.8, 6.75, 5.73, 6.27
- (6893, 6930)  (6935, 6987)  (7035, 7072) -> -0.5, 6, 5.97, 5.99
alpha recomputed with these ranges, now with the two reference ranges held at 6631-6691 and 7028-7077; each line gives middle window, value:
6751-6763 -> 0.080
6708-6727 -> -0.239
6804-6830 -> 0.058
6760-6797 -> 0.018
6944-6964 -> 0.005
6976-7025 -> 0.011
